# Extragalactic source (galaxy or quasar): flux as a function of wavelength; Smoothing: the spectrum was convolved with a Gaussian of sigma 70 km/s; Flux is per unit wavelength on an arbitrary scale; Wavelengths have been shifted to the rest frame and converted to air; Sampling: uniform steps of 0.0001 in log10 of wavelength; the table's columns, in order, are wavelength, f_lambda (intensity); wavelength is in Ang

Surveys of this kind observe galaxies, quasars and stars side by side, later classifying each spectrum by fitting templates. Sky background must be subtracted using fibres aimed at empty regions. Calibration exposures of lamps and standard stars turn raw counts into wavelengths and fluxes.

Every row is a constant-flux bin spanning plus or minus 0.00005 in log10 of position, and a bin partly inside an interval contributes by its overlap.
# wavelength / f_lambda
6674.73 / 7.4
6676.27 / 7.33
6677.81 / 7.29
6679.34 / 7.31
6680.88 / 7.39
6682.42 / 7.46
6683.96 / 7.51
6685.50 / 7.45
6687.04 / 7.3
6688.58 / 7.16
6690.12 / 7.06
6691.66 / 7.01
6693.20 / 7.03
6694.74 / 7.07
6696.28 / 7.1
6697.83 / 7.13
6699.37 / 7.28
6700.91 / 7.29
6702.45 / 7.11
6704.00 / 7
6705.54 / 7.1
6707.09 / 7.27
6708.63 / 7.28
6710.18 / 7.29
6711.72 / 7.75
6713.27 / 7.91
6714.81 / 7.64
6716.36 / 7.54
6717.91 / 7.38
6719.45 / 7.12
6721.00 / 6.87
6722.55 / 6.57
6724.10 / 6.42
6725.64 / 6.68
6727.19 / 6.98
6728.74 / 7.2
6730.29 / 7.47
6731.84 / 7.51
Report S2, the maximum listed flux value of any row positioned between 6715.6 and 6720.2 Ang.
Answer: 7.54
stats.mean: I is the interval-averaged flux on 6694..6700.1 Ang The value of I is 7.14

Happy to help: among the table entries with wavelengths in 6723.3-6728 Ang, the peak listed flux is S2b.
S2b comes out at 6.98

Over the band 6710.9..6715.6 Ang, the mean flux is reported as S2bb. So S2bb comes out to 7.77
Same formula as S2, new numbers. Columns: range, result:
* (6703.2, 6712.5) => 7.75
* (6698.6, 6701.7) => 7.29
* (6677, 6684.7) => 7.51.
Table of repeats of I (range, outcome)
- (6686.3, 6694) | 7.11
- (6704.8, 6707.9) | 7.18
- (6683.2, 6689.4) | 7.35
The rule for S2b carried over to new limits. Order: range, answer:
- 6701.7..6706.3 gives 7.11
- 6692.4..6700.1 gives 7.28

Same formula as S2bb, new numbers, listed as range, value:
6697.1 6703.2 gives 7.21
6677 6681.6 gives 7.33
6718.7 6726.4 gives 6.73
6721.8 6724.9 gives 6.51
